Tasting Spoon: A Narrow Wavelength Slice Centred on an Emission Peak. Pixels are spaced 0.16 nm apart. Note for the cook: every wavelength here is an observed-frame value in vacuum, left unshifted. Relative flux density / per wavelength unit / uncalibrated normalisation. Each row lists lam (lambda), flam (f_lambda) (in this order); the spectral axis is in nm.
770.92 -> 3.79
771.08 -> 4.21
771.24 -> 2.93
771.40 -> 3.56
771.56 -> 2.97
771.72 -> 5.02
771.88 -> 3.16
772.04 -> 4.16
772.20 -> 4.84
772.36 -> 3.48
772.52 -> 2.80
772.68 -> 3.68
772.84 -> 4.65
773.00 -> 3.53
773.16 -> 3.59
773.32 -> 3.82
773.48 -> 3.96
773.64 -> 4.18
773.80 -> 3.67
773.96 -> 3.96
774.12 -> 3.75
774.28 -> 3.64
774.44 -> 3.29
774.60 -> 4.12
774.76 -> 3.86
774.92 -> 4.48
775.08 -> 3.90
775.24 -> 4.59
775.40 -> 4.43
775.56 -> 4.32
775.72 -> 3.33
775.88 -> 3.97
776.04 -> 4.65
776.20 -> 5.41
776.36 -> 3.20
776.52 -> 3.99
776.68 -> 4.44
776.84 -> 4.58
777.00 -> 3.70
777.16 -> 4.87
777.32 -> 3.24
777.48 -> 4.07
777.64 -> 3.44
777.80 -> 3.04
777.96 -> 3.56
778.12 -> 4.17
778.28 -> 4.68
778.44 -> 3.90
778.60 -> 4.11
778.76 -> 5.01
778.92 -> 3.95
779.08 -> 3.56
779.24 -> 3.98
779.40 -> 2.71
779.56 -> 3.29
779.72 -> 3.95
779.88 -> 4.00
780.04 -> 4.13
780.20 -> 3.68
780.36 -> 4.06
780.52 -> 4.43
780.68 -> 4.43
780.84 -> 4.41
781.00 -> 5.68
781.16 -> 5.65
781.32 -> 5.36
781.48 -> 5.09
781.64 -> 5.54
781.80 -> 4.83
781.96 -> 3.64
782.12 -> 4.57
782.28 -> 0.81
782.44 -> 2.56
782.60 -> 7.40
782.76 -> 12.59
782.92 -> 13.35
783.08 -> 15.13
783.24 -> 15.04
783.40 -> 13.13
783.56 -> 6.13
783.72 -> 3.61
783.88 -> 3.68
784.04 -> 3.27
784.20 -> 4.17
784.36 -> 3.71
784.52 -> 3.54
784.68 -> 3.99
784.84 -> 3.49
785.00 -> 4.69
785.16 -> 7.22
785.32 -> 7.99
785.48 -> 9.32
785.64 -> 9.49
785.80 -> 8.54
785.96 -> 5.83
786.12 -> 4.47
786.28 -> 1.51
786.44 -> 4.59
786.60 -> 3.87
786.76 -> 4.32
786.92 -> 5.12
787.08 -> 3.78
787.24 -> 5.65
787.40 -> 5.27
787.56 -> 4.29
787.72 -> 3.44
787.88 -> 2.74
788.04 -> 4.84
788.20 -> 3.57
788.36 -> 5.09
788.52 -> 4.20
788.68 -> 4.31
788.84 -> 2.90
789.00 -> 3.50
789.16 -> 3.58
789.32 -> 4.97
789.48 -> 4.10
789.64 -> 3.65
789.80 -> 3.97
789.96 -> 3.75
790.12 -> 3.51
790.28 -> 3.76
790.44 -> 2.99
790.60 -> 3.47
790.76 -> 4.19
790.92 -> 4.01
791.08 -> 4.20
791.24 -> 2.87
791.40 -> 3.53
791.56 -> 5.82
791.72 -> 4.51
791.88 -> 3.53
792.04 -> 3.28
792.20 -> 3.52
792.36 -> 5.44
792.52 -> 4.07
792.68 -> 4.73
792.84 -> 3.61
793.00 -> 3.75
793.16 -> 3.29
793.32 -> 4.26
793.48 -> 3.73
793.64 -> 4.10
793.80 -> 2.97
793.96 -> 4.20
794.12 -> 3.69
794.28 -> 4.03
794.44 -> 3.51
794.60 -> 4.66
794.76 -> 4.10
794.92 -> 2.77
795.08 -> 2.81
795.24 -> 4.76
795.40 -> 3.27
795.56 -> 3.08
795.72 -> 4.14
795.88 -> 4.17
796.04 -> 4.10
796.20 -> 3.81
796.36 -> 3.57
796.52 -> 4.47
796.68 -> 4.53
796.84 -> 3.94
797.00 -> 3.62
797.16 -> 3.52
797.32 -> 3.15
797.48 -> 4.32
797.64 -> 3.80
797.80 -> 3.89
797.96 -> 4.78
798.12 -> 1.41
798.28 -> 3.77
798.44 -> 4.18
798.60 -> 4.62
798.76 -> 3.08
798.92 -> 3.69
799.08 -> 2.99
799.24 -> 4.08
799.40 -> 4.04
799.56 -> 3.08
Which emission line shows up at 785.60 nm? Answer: [N II] 6583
